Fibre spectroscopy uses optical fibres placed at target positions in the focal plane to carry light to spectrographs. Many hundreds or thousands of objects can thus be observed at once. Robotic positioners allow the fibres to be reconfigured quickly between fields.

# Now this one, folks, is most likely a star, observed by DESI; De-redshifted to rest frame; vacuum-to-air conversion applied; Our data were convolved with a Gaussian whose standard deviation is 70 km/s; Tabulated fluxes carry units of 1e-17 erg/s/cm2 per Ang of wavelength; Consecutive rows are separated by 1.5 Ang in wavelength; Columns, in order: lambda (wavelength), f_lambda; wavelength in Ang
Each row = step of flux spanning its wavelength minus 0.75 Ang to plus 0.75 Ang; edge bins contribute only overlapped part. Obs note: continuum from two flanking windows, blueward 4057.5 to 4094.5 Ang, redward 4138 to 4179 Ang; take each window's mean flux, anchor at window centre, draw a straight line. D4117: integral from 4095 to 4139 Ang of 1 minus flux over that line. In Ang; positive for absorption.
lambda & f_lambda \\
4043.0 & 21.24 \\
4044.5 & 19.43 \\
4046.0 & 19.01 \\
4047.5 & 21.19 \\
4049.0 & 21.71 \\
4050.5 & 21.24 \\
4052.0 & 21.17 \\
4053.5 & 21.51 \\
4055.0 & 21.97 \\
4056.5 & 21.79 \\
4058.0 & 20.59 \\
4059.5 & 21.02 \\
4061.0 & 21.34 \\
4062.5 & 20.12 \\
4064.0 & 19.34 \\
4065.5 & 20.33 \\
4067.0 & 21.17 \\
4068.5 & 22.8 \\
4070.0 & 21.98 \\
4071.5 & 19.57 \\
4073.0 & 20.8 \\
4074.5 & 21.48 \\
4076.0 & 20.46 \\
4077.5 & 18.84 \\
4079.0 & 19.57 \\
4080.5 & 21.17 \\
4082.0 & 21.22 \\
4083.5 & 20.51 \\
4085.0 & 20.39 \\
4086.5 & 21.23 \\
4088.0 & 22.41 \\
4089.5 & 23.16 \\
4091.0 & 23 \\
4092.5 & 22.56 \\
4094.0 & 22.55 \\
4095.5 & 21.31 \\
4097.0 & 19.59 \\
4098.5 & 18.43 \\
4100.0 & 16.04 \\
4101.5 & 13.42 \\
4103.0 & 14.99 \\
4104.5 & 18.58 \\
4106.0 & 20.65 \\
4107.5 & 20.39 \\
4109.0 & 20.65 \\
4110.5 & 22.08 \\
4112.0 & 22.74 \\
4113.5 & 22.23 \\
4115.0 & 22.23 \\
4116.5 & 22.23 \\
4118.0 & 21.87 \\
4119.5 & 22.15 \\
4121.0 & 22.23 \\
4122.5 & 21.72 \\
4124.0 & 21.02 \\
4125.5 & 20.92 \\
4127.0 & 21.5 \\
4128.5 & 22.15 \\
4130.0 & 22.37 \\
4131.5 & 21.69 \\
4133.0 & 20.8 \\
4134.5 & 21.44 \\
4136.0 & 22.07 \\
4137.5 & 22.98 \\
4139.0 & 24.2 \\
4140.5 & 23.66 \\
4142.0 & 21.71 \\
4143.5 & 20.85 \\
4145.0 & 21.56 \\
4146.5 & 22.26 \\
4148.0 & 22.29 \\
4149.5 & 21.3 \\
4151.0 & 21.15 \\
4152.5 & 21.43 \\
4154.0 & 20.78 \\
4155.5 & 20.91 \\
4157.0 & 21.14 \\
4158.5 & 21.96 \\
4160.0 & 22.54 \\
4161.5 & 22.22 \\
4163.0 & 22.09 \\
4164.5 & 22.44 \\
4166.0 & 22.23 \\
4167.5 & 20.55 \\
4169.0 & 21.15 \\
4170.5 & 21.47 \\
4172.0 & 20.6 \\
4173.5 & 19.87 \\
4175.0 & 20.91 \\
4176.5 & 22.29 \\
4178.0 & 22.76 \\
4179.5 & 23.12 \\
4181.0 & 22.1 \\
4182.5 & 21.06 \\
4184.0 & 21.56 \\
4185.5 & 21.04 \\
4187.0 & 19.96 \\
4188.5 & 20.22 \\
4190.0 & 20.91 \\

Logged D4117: 1.35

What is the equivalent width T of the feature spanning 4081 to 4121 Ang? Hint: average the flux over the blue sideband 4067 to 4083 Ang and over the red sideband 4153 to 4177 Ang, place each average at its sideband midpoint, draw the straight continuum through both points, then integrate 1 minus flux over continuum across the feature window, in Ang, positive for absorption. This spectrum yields 0.6 Ang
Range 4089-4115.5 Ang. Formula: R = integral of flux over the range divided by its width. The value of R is 20.2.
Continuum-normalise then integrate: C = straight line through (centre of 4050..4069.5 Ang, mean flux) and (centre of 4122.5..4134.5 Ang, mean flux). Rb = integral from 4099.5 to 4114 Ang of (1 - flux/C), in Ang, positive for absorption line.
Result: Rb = 1.50 Ang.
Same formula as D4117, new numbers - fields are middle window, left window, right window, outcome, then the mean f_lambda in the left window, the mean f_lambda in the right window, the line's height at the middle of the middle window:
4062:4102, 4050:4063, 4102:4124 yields 1.1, 21.2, 21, 21.1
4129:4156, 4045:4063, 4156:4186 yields -0.5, 21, 21.7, 21.5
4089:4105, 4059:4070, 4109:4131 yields 1.6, 20.9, 21.9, 21.5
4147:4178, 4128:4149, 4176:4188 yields 0.5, 22.1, 21.7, 21.9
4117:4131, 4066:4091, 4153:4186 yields -0.3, 21.1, 21.6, 21.3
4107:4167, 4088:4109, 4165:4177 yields -4.1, 19.7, 21.1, 20.5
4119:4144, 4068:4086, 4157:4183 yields -0.8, 20.7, 21.7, 21.3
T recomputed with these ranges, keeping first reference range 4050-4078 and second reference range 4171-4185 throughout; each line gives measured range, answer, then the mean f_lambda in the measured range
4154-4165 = -0.2 Ang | 21.8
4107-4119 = -0.4 Ang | 21.8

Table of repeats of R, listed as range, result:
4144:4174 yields 21.5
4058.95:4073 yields 20.8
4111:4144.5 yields 22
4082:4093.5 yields 21.9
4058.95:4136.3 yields 20.8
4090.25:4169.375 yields 21.3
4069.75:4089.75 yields 20.8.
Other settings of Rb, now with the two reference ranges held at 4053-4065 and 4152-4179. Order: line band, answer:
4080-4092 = -0.3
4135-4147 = -0.6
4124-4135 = -0.1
